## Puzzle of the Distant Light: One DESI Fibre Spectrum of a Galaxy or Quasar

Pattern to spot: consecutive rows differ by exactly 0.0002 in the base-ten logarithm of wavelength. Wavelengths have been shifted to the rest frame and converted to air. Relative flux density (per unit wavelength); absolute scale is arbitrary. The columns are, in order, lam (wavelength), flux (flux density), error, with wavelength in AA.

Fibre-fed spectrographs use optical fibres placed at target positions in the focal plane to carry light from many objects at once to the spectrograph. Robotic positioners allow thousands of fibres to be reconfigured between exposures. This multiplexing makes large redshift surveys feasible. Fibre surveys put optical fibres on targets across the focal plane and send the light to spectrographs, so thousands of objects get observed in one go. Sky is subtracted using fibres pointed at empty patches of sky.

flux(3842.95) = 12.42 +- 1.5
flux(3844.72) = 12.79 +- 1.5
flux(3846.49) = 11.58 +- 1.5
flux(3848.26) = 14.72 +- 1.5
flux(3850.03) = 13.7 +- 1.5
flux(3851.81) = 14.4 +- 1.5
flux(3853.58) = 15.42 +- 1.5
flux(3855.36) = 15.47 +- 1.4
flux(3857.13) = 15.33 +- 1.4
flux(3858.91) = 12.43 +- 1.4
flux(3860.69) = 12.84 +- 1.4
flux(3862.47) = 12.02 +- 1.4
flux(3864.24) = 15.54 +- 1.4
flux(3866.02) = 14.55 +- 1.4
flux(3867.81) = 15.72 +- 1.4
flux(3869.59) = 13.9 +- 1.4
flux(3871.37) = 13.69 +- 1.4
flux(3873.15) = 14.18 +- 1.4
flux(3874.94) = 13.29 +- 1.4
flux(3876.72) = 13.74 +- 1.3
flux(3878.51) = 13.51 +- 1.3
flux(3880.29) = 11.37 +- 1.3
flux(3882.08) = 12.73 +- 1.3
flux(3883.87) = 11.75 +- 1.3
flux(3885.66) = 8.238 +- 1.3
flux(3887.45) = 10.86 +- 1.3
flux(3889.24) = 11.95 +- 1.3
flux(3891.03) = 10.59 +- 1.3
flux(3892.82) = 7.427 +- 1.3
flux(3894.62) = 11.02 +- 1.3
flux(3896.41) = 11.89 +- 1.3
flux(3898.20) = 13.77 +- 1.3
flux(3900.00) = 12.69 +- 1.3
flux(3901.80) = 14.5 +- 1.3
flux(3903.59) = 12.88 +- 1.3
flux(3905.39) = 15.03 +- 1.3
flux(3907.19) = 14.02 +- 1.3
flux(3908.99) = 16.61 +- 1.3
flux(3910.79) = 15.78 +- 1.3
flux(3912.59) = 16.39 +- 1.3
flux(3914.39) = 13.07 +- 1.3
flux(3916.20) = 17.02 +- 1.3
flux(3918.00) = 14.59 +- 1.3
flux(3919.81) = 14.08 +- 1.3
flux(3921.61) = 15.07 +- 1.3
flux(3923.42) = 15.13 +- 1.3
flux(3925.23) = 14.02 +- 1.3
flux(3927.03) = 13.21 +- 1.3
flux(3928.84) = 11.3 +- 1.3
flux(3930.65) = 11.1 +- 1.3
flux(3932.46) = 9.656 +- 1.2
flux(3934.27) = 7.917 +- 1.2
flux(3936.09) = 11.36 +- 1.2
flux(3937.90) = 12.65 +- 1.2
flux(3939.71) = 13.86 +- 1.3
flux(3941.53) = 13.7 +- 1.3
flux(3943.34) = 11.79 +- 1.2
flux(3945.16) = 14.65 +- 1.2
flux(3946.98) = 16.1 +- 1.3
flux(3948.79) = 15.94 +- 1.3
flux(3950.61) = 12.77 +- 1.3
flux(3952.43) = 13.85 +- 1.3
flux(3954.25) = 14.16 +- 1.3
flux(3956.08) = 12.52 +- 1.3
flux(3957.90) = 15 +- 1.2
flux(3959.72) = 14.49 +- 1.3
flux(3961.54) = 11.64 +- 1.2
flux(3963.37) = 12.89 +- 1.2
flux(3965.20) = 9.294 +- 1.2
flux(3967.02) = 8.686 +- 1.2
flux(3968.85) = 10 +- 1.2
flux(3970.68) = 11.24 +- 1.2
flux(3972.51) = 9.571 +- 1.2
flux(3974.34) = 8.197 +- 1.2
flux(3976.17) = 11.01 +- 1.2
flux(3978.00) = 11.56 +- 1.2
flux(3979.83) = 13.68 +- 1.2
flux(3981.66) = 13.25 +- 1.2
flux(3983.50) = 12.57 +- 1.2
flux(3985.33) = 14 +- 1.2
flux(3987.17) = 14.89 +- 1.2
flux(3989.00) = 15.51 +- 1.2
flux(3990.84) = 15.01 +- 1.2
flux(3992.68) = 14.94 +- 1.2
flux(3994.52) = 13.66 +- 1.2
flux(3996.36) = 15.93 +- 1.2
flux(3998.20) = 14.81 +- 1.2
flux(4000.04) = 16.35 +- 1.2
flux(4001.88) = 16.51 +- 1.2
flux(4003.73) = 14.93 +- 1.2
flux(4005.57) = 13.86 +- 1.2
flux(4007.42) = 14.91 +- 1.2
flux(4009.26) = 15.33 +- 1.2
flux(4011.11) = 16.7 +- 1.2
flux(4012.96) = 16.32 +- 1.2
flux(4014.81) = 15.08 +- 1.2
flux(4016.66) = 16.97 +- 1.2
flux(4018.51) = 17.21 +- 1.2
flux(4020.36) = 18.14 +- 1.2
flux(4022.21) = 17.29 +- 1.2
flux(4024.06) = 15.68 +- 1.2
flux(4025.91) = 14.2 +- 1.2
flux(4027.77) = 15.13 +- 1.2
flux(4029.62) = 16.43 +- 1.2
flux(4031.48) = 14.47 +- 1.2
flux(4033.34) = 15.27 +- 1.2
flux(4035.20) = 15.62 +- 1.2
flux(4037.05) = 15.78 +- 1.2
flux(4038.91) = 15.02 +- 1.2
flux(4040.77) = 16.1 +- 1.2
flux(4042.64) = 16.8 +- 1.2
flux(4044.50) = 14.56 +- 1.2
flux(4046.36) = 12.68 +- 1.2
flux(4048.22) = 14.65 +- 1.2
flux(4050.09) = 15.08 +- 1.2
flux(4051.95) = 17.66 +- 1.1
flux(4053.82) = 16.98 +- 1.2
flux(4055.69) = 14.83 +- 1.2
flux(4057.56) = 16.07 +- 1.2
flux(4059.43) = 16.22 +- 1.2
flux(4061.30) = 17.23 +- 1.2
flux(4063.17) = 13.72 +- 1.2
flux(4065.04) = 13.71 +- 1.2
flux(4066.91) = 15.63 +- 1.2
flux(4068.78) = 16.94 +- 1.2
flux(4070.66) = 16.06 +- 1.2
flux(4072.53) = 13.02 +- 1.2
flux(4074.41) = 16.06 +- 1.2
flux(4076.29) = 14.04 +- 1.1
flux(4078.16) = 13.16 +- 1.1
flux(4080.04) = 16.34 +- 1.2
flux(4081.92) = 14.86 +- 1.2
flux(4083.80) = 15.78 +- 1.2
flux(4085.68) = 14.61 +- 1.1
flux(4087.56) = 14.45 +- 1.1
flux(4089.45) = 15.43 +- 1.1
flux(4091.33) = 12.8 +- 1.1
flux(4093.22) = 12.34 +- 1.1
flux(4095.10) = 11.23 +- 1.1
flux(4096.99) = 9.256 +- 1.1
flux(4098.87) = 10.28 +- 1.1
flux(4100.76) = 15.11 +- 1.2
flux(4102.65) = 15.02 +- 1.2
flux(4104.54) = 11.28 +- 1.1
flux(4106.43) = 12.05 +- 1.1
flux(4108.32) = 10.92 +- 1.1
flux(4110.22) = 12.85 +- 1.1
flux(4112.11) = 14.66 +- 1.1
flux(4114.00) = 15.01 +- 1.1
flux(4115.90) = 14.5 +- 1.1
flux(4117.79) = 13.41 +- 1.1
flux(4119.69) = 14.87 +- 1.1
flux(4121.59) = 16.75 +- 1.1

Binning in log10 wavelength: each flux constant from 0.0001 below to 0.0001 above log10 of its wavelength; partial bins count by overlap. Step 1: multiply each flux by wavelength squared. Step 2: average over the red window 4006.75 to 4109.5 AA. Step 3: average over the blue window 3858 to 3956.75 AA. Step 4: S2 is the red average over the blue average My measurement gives 1.2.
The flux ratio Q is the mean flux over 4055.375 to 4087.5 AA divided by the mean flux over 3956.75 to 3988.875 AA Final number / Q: 1.27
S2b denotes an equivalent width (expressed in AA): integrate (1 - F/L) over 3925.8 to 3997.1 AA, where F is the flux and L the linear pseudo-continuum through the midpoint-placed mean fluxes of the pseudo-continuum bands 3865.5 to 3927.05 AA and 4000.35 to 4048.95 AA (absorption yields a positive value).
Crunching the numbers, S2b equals 9.1 AA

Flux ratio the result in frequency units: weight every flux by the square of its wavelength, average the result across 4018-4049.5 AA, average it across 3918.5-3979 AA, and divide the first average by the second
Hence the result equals 1.31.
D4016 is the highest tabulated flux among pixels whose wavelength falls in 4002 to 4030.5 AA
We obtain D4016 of 18.14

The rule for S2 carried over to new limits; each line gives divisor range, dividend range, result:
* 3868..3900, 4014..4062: 1.41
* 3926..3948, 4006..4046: 1.34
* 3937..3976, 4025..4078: 1.29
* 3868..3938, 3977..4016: 1.20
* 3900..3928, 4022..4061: 1.13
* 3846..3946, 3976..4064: 1.23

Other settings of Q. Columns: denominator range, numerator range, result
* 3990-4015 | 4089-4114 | 0.82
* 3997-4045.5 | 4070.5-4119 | 0.86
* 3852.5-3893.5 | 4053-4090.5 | 1.18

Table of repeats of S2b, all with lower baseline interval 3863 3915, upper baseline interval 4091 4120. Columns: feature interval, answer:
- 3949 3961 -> -0.76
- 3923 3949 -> 0.70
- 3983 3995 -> -1.37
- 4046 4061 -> -3.28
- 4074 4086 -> -1.97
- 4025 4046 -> -3.93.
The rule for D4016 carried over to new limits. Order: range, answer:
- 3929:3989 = 16.1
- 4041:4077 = 17.66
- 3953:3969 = 15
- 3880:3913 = 16.61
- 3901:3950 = 17.02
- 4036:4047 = 16.8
